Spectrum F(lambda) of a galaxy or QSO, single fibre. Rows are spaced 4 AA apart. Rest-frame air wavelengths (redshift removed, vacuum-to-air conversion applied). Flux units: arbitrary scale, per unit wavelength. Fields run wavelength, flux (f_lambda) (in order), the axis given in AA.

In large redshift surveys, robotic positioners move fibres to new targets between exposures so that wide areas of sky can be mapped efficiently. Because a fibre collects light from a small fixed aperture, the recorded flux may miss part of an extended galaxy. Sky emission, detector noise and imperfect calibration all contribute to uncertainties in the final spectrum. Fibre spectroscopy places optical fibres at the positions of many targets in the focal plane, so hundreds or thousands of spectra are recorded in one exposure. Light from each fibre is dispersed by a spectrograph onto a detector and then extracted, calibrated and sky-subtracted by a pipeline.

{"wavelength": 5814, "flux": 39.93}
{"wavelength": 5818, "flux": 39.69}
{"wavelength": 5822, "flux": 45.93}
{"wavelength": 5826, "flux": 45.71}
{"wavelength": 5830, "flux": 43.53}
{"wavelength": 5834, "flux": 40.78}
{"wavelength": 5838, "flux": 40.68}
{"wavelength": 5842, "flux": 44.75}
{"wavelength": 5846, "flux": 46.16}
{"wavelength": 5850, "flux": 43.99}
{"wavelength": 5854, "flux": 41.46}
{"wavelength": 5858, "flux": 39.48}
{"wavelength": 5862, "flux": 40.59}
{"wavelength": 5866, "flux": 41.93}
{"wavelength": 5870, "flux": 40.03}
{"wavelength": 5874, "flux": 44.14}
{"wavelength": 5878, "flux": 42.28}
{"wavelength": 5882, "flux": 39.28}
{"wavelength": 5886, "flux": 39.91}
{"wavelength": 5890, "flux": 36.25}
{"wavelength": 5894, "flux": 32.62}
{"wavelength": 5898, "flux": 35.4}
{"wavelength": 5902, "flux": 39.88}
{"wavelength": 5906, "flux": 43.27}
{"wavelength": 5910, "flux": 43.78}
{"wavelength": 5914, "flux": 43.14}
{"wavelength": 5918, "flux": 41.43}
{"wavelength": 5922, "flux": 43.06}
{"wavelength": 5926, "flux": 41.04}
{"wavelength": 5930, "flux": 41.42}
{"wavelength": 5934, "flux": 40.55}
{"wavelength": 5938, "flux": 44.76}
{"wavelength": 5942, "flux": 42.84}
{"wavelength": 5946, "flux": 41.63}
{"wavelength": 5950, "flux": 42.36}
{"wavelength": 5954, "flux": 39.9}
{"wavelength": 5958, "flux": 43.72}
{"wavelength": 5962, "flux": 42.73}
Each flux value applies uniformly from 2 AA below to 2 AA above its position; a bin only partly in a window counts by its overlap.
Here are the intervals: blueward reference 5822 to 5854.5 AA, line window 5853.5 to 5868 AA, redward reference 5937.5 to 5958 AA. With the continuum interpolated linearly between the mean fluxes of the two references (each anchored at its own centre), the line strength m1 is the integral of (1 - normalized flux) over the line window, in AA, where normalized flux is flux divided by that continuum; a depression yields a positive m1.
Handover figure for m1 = 0.85 AA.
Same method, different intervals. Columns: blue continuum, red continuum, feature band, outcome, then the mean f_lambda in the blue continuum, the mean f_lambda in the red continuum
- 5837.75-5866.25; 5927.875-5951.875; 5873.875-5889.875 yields 0.7 AA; 42.5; 42.3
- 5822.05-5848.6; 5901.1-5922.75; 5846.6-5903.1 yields 4.2 AA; 43.8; 42.5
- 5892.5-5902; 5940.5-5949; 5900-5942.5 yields -3.9 AA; 35.3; 42.2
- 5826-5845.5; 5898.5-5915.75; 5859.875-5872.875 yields 0.5 AA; 43.1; 41.9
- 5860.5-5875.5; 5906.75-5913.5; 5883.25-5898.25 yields 2.2 AA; 41.6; 43.5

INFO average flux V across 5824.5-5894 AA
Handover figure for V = 41.5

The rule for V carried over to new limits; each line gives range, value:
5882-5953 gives 40.7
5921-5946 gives 42.2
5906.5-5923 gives 42.9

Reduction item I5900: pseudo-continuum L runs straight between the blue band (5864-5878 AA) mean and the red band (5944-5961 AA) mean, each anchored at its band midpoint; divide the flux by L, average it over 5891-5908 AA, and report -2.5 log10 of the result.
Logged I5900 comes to 0.12 mag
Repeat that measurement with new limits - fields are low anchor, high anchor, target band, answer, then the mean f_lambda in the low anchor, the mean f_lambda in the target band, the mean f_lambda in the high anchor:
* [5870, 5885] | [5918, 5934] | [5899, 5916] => -0.013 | 41.5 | 42.1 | 41.6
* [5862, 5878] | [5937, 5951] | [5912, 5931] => 0.012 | 41.9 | 42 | 42.8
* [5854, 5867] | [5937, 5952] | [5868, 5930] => 0.033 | 40.7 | 40.4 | 42.8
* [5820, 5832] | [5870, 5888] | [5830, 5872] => 0.031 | 45.1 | 42.1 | 41.2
